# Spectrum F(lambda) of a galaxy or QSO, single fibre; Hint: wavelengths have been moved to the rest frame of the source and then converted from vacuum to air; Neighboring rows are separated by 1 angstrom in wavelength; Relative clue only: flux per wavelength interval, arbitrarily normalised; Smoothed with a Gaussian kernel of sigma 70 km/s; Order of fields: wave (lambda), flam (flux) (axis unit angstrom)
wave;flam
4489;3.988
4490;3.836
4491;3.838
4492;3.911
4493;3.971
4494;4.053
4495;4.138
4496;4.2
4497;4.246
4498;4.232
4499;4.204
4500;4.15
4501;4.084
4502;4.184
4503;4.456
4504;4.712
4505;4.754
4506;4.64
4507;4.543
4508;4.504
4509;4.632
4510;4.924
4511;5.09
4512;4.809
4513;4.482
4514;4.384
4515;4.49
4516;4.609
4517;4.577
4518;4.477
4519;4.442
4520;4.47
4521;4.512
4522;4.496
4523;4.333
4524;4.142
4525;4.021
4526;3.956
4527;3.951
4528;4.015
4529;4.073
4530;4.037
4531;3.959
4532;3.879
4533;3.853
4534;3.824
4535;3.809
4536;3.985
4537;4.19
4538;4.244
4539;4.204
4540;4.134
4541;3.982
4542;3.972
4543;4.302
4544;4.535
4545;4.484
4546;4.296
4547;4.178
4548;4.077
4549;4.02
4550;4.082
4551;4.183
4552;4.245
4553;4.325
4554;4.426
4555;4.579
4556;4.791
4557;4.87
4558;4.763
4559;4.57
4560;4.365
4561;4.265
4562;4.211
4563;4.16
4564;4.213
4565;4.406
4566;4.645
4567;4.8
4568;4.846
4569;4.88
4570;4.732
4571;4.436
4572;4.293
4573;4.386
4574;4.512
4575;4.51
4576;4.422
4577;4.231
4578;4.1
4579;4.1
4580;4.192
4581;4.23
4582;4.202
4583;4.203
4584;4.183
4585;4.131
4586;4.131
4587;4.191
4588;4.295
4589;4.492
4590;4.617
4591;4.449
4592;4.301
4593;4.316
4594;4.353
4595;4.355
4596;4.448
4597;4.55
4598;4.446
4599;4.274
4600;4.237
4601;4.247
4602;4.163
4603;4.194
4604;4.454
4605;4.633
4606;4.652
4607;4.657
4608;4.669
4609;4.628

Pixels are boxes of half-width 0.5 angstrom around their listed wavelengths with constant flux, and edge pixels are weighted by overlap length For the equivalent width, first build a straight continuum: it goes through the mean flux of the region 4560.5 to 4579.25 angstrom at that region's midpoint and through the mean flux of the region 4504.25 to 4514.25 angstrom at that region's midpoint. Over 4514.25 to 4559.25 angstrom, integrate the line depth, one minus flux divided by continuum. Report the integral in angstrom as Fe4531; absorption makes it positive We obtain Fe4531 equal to 3.1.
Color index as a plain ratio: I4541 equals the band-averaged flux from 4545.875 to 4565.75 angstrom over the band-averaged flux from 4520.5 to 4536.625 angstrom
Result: 1.07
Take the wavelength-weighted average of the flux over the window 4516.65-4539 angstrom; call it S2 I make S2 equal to 4.15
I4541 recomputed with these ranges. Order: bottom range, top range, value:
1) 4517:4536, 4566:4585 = 1.07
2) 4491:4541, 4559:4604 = 1.02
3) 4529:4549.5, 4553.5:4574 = 1.11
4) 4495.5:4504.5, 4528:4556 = 0.97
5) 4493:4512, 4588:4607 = 0.99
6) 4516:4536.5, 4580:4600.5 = 1.04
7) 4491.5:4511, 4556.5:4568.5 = 1.03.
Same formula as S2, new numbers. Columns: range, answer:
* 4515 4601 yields 4.31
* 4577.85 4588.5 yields 4.18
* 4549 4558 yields 4.43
